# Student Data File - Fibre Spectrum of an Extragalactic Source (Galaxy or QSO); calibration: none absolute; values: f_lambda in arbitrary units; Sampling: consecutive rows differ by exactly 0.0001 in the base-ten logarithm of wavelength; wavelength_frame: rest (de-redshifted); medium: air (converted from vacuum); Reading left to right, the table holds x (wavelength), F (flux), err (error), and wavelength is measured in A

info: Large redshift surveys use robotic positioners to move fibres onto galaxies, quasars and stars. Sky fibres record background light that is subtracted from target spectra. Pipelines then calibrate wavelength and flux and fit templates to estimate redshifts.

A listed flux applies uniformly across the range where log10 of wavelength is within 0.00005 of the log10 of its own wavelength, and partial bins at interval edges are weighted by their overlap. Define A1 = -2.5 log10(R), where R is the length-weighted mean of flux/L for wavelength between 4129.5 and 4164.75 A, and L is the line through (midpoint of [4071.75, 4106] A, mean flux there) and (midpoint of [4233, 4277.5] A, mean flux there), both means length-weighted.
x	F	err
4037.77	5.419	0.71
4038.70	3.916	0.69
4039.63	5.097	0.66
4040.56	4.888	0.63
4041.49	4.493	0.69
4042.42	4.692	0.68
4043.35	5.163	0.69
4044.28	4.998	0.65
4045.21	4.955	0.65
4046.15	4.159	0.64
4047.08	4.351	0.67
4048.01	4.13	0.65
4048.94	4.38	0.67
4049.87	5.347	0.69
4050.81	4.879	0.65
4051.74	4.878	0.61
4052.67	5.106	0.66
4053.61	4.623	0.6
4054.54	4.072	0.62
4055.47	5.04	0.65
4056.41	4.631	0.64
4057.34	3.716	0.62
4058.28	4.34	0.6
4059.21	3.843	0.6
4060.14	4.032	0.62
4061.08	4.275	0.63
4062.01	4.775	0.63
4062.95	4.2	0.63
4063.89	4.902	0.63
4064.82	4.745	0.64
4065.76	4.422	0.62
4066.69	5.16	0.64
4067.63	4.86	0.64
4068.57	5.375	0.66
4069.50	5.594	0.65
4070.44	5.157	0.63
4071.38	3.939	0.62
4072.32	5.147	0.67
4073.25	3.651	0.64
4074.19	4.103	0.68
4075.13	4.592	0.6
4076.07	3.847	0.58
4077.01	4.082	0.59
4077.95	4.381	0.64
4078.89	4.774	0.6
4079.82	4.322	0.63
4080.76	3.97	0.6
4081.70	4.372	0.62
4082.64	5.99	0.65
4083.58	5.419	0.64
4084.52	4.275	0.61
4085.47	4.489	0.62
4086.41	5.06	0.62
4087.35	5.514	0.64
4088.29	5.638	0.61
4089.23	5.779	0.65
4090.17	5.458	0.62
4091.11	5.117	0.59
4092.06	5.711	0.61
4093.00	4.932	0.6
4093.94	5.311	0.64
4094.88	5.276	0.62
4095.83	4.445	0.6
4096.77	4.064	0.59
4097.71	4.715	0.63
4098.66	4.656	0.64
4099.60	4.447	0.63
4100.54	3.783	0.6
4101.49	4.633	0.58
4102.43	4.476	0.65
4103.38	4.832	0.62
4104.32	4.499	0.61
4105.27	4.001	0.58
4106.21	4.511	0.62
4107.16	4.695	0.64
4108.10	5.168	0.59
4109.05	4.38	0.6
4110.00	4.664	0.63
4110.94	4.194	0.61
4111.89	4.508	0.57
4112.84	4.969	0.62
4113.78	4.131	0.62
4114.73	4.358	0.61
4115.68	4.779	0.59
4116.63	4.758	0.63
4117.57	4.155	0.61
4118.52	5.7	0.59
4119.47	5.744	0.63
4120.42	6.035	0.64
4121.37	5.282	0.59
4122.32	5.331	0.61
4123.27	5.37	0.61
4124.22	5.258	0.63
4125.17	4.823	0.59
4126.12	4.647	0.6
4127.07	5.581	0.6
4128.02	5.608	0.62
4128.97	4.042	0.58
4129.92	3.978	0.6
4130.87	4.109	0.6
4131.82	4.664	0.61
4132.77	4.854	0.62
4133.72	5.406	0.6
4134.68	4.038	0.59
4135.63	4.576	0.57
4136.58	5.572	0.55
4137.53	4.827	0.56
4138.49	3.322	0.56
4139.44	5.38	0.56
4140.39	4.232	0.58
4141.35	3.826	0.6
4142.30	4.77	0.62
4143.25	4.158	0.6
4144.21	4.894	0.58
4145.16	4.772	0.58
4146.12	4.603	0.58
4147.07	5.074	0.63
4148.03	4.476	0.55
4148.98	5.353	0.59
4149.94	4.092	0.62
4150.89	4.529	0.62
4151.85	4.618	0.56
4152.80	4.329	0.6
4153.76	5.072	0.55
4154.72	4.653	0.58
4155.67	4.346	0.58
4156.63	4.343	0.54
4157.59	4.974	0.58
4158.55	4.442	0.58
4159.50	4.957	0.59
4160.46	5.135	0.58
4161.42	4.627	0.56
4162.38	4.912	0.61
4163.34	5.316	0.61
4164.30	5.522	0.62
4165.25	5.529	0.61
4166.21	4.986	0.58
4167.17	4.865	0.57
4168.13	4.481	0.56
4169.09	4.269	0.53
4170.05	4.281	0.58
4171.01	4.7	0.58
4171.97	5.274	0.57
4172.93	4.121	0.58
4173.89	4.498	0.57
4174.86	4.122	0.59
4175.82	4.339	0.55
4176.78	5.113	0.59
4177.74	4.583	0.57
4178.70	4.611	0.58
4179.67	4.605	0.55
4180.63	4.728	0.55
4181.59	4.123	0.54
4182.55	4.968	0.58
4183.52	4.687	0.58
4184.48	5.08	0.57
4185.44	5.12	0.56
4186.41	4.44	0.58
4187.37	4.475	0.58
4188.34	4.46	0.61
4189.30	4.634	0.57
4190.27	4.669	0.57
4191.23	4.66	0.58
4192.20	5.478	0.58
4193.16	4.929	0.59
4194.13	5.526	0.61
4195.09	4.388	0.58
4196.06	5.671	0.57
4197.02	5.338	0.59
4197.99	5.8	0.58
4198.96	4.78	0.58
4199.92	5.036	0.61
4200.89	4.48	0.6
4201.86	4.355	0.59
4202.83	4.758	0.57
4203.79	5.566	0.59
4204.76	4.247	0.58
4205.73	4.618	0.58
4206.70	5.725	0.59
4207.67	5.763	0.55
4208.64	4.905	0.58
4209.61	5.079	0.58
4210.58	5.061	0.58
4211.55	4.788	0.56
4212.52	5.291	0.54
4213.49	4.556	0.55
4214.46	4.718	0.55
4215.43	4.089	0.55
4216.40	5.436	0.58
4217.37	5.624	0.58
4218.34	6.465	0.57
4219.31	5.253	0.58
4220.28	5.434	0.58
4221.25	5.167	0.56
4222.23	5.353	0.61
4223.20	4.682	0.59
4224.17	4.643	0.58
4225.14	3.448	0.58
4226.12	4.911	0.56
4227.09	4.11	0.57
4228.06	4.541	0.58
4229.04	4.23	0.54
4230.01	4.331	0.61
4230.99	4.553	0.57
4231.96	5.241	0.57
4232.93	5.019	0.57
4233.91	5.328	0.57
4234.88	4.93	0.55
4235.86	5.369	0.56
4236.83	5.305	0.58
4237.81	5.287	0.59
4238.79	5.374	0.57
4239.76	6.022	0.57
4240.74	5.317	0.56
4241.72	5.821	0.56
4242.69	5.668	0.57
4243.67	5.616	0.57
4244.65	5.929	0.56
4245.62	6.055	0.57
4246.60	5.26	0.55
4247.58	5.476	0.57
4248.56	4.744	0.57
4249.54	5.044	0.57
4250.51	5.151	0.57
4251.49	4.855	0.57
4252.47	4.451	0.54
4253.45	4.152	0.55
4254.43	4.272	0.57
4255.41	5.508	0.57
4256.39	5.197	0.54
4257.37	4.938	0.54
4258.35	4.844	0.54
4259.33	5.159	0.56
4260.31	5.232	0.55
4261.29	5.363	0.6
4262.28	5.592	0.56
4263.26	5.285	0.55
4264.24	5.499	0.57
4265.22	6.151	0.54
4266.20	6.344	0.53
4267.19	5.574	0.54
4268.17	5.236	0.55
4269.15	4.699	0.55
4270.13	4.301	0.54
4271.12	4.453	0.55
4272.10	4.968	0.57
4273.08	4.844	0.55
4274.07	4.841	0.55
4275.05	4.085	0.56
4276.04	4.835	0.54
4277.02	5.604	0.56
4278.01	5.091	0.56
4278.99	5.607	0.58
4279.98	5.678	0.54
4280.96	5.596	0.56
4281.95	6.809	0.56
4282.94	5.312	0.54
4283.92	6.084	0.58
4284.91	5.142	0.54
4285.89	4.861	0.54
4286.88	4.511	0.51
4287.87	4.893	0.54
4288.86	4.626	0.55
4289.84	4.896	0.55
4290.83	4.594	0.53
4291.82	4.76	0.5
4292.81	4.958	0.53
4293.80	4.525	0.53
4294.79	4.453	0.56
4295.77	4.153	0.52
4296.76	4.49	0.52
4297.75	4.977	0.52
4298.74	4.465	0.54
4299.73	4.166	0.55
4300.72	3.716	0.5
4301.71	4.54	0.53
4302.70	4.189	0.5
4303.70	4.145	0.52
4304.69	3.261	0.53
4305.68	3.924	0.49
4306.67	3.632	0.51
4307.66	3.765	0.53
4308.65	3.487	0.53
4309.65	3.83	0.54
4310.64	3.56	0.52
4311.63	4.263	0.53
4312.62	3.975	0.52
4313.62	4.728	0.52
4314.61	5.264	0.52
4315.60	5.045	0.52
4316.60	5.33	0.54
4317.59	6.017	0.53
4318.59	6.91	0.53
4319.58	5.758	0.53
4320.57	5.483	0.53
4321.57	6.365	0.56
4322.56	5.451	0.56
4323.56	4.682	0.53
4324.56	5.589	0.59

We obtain 0.05 mag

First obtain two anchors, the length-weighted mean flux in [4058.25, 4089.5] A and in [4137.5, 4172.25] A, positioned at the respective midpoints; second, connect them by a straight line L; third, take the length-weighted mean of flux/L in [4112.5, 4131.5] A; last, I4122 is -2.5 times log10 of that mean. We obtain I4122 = -0.05 mag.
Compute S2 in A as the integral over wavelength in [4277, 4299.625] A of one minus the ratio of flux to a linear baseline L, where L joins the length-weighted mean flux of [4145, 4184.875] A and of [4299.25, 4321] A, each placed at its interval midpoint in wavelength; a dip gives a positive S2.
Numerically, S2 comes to -2.4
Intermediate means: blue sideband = 4.72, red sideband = 4.5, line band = 5.02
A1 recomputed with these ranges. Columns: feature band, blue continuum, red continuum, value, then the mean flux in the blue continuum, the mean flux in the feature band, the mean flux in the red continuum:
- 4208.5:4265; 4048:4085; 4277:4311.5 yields -0.108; 4.59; 5.09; 4.62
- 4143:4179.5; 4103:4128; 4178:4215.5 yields 0.038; 4.87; 4.71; 4.88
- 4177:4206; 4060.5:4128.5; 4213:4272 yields 0.038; 4.8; 4.83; 5.11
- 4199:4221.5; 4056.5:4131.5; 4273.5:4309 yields -0.078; 4.73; 5.06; 4.69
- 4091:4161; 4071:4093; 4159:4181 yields 0.010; 4.77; 4.73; 4.76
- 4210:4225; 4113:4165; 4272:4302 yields -0.047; 4.79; 5.07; 4.91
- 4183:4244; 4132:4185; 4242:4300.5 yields -0.028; 4.69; 5.01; 5.08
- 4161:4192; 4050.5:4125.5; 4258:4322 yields 0.021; 4.74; 4.72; 4.9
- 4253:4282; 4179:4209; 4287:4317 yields -0.144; 4.9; 5.17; 4.35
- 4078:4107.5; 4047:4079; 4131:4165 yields -0.046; 4.55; 4.81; 4.71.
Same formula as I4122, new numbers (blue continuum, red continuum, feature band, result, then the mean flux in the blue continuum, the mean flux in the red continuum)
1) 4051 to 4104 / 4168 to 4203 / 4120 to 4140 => -0.04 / 4.7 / 4.75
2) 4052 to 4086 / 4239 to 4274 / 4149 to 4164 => 0.04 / 4.56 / 5.23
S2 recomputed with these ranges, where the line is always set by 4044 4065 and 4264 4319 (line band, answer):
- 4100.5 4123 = -0.8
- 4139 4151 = 0.0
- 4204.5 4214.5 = -0.6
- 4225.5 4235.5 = 0.1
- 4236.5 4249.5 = -2.1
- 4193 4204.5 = -0.8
